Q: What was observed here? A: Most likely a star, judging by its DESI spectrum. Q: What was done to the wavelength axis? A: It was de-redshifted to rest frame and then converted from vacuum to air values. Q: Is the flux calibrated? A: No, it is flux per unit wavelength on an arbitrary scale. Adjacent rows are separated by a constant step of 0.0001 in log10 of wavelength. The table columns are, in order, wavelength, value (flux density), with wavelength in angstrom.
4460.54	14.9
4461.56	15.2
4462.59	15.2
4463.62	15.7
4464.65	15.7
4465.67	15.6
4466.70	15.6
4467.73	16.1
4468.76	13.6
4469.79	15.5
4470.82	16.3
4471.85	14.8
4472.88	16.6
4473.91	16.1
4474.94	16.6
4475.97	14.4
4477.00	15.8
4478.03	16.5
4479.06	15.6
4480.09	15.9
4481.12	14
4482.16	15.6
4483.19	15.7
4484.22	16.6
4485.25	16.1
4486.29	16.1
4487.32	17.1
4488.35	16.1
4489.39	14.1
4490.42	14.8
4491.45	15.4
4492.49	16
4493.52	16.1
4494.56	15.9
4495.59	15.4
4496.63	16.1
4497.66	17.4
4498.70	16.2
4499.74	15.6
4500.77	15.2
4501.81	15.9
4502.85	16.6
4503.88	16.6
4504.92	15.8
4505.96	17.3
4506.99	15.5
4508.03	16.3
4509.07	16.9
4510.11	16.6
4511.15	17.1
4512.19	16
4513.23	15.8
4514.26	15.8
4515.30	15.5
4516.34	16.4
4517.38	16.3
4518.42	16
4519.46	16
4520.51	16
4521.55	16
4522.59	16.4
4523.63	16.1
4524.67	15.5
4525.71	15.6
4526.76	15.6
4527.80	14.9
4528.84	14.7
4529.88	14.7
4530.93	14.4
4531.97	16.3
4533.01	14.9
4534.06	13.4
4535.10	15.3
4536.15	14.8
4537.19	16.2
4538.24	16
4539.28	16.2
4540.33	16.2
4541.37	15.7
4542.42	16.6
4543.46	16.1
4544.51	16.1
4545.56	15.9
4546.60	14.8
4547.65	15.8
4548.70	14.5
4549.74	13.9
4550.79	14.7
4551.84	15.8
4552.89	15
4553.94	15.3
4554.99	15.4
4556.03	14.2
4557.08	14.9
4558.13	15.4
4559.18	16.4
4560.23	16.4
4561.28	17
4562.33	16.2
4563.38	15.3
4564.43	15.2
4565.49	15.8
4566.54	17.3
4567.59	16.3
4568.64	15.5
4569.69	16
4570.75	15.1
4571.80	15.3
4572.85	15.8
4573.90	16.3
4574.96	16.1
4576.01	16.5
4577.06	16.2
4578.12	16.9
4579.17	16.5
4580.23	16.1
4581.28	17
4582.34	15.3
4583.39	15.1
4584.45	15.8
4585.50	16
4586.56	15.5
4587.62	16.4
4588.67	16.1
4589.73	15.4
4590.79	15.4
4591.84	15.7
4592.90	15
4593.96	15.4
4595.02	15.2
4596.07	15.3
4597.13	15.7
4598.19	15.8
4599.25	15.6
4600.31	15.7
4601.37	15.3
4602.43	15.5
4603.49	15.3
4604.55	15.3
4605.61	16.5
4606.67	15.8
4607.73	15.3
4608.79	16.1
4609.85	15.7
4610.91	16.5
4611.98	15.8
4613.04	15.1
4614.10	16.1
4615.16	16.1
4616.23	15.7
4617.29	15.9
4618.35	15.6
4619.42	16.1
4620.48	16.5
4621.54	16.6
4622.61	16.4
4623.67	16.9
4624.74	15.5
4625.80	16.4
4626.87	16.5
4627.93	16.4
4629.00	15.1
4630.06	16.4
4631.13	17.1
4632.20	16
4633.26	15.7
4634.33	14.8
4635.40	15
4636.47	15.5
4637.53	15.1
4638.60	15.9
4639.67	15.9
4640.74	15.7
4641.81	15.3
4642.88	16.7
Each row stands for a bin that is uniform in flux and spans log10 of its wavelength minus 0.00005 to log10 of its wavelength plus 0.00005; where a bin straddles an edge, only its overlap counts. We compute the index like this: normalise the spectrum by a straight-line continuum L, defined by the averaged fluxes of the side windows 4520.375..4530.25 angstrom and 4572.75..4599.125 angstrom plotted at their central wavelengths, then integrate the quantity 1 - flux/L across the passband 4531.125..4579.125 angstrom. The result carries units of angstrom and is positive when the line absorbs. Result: 0.1 angstrom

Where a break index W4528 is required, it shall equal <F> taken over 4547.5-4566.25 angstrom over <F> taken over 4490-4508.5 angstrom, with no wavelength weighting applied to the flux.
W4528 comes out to 0.96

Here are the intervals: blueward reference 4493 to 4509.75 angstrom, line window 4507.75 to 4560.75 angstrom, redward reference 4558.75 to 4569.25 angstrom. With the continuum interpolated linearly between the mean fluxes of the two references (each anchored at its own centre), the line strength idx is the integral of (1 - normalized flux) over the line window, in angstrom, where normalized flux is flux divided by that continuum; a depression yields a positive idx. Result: 1.8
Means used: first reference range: 16.2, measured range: 15.6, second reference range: 16.1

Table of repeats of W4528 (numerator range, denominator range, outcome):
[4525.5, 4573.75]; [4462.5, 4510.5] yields 0.98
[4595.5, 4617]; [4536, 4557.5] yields 1.02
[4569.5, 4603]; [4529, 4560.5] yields 1.03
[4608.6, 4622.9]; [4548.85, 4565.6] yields 1.04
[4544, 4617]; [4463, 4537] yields 1.00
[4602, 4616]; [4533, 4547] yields 1.01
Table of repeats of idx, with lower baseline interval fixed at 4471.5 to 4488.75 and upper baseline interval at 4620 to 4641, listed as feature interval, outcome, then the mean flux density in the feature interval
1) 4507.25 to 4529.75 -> -0.1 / 15.9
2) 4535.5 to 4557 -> 0.6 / 15.4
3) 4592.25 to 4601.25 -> 0.3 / 15.5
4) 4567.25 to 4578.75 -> 0.0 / 16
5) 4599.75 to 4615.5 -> 0.2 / 15.7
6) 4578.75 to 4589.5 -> 0.0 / 16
